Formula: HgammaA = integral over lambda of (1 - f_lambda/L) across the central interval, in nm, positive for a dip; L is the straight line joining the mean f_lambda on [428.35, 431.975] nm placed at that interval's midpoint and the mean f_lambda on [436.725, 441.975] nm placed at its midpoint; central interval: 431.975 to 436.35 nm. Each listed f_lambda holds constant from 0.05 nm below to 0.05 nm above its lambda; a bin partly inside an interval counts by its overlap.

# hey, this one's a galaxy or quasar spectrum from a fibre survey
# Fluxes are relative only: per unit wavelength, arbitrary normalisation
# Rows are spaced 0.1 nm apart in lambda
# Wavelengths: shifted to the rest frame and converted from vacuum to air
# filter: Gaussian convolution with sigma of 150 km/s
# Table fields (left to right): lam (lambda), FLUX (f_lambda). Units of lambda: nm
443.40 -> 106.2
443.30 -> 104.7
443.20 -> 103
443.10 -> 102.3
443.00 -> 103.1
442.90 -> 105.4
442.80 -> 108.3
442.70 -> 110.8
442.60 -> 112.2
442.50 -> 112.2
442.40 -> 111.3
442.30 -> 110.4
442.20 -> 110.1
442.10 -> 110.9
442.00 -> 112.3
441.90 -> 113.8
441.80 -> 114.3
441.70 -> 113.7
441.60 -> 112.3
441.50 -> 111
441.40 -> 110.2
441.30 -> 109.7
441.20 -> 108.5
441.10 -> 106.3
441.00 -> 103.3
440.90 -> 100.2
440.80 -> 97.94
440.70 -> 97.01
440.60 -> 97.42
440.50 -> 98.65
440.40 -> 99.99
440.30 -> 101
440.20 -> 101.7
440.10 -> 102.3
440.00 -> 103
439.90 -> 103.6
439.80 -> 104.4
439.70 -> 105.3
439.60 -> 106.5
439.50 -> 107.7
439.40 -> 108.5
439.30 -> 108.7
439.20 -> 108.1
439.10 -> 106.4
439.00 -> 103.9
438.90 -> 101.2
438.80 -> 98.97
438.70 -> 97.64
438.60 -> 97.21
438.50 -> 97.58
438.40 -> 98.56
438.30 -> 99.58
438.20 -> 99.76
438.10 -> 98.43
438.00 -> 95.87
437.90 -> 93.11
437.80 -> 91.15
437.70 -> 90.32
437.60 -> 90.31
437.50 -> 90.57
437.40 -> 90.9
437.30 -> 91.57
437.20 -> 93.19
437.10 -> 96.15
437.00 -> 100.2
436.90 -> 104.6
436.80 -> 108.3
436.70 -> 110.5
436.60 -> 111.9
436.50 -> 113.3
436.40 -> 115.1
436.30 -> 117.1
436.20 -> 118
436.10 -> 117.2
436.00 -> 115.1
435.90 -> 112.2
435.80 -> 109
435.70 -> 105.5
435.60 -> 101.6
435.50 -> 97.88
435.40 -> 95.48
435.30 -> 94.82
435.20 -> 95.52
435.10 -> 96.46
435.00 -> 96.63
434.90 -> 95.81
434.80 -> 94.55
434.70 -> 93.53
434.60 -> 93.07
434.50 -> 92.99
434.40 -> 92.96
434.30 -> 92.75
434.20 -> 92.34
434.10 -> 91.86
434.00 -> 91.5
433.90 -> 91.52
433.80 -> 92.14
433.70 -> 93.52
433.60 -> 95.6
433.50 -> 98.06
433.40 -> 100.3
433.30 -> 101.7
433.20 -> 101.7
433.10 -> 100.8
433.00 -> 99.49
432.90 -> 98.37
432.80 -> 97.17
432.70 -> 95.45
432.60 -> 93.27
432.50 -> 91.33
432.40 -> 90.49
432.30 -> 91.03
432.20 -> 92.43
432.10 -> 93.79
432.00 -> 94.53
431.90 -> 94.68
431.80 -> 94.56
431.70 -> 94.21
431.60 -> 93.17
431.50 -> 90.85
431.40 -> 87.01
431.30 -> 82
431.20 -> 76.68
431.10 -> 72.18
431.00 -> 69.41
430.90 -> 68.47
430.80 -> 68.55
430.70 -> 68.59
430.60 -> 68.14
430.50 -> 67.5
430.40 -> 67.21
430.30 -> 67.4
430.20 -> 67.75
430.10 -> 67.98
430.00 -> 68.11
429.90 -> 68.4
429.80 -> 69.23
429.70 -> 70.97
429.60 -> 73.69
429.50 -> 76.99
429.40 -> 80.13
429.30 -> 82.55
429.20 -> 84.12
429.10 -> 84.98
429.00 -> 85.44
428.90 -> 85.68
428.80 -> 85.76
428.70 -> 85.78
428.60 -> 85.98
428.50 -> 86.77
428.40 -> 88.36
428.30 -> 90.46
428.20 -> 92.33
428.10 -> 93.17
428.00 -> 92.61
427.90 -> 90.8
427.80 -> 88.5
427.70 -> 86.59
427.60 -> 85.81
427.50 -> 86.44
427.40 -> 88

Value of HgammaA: -0.46 nm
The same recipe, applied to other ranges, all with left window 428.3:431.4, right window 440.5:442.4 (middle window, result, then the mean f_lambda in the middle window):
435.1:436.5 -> -0.223 nm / 107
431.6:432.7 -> -0.143 nm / 93.1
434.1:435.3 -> -0.065 nm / 94.2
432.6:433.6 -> -0.161 nm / 98.7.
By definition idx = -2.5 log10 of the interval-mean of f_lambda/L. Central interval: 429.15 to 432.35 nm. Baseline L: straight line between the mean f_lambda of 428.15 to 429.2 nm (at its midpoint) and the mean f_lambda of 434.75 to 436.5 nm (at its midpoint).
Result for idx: 0.18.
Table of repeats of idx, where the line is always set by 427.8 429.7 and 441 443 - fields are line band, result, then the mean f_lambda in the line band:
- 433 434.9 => 0.00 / 95.2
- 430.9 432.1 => 0.06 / 85.9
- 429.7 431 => 0.28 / 68.3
